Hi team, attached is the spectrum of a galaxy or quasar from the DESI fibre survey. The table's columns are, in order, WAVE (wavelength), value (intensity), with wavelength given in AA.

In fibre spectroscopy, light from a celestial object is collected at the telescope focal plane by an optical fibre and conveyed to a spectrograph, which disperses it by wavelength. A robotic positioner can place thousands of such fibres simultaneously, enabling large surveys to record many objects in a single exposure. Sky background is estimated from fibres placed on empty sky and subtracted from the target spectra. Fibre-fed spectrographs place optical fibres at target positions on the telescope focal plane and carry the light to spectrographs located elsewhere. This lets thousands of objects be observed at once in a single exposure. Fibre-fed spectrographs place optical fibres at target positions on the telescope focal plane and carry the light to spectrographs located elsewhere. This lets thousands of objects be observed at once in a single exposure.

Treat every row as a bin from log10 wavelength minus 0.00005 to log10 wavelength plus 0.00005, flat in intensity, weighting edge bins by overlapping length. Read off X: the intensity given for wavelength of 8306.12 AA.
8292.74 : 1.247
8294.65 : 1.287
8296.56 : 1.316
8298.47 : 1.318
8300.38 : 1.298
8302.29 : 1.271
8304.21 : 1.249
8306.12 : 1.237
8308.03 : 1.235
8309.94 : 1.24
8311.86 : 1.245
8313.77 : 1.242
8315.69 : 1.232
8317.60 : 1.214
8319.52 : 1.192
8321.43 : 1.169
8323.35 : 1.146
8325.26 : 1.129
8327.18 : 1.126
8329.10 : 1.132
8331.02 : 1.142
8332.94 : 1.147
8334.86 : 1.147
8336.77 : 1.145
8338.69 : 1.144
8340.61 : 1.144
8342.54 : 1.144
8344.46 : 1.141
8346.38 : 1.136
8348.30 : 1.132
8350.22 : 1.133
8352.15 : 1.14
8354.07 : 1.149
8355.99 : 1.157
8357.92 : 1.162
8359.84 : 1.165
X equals 1.237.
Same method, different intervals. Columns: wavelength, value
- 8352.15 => 1.14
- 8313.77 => 1.242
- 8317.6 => 1.214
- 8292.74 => 1.247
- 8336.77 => 1.145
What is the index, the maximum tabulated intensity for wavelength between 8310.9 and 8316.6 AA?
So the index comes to 1.245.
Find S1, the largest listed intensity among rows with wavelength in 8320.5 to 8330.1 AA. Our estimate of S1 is 1.169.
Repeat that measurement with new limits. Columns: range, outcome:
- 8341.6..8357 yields 1.157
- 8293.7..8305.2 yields 1.318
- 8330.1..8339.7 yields 1.147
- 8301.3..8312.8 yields 1.271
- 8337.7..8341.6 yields 1.144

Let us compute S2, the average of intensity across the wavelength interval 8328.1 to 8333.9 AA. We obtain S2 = 1.14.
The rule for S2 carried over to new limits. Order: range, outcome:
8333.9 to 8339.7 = 1.15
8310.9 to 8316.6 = 1.24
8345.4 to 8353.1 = 1.14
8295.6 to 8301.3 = 1.31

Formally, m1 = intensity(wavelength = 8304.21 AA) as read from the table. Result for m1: 1.249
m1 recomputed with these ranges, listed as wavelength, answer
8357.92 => 1.162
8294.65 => 1.287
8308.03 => 1.235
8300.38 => 1.298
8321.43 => 1.169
